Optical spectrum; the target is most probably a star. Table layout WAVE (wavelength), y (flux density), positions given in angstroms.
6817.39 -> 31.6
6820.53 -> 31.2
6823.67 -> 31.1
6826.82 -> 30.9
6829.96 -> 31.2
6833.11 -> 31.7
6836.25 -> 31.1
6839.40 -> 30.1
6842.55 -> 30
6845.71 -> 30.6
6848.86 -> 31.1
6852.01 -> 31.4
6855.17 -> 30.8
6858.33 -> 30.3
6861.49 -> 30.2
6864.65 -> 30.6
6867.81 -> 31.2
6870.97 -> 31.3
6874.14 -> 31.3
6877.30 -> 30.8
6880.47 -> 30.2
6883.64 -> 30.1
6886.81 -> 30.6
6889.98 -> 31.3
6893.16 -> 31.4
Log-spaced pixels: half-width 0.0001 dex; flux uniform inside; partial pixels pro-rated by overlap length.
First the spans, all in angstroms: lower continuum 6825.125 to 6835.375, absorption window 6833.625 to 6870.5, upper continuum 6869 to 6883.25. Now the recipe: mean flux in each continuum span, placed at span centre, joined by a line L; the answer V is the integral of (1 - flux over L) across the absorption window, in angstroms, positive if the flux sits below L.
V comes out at 0.40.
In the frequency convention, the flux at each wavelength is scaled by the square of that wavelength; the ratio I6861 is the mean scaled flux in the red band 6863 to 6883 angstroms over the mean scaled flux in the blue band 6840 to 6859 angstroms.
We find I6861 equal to 1.01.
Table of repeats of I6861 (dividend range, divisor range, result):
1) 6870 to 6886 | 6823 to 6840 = 1.00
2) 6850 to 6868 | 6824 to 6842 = 1.00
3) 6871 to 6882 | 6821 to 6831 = 1.01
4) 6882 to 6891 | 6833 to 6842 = 1.01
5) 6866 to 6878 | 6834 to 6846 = 1.03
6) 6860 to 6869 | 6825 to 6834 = 0.99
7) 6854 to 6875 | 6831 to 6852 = 1.01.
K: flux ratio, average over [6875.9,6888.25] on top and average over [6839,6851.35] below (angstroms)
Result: 1.00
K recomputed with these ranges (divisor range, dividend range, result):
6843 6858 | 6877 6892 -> 0.99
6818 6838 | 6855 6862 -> 0.97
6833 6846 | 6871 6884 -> 1.00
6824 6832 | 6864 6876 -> 1.00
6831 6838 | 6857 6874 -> 0.98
